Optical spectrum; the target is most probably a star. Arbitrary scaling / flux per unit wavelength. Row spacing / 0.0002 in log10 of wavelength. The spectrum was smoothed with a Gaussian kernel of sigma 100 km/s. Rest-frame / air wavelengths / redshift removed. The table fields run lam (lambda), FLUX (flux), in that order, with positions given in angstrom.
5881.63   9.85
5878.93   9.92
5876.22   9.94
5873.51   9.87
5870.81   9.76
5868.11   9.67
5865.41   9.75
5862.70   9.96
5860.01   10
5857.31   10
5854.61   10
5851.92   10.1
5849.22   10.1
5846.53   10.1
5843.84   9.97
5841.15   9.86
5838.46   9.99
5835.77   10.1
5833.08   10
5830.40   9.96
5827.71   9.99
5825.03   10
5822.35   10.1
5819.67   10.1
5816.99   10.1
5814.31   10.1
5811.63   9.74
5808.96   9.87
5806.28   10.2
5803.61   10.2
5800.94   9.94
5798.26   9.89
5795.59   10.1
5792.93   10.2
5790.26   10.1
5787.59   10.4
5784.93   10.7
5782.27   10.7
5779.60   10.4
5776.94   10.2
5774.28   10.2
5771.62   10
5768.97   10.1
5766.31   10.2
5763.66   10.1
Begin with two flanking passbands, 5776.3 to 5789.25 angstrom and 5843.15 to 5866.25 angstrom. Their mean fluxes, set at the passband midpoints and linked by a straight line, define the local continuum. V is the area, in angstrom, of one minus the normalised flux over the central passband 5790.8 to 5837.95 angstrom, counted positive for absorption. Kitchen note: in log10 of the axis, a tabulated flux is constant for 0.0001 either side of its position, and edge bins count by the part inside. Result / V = 1.1 angstrom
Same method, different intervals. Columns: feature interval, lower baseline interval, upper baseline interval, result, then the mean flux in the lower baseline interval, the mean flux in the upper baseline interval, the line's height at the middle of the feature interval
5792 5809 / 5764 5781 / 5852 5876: 0.04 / 10.2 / 9.89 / 10.1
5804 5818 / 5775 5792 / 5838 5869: 0.29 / 10.4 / 9.96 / 10.2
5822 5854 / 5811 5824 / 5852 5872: -0.15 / 10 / 9.89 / 9.97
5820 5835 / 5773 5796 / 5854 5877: 0.11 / 10.3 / 9.88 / 10.1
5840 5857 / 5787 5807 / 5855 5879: -0.14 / 10.1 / 9.88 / 9.94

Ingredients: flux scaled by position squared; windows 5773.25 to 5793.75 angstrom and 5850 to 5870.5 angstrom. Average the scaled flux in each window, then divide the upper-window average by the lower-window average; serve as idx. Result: 0.98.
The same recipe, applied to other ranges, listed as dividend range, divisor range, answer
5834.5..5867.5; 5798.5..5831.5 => 1.01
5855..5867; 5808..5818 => 1.01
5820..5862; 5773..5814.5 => 1.00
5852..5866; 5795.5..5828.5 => 1.01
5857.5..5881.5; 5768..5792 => 0.99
